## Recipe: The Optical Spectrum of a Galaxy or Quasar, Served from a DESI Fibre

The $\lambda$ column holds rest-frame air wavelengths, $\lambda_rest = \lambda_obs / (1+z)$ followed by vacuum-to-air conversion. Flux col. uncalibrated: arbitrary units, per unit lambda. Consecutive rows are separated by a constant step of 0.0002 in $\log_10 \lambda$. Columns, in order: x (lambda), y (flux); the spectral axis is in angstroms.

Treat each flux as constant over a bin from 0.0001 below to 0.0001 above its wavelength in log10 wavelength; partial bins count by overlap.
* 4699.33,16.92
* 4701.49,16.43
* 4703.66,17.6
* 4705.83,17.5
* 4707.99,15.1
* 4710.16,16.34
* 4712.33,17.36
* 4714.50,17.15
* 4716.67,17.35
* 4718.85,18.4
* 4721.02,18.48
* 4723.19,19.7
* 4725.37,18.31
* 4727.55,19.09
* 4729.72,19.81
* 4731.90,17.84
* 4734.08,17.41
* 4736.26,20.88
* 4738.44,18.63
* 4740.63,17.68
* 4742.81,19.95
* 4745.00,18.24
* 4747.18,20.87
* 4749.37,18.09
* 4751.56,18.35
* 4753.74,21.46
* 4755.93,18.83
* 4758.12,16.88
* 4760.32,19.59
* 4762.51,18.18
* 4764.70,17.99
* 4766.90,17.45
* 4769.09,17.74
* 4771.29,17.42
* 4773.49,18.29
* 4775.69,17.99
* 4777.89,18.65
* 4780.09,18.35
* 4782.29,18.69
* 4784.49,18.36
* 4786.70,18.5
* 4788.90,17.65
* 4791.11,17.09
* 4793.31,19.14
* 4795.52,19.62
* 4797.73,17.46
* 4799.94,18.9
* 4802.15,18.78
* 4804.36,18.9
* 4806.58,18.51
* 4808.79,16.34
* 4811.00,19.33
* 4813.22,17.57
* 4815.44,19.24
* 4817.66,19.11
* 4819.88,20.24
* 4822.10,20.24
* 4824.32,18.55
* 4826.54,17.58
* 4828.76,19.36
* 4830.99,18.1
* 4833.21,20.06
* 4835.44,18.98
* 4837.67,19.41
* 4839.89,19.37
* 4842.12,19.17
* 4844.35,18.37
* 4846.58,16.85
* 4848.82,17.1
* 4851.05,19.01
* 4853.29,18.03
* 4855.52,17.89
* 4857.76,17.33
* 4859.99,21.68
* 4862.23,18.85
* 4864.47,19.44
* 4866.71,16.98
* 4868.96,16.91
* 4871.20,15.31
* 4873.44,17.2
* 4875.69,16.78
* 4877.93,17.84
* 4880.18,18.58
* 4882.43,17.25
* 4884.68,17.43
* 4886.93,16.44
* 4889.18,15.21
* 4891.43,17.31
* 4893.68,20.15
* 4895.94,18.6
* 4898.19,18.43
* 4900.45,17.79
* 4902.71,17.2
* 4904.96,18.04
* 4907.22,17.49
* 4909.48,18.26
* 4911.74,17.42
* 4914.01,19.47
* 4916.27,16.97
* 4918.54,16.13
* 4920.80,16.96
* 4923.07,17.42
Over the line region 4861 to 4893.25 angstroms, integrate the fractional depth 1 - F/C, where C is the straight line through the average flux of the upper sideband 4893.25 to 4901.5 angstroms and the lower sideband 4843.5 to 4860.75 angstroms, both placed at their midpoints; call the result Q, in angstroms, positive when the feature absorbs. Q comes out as 1.9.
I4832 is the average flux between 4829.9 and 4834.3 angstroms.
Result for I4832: 19.1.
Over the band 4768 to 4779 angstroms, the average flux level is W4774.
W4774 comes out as 18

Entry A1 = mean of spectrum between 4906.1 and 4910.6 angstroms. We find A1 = 17.9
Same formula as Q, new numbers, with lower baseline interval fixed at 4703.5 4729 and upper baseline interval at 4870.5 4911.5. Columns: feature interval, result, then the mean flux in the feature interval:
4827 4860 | -1.9 angstroms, 18.6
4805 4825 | -1.3 angstroms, 18.8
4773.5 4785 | -0.5 angstroms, 18.4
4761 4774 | -0.1 angstroms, 17.9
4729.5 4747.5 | -1.2 angstroms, 18.9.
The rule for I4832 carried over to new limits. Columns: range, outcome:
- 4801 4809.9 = 18.1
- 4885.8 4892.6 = 16.4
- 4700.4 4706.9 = 17.2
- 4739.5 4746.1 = 18.6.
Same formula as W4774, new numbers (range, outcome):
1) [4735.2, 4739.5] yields 19.8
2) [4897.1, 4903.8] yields 17.8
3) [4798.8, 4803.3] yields 18.8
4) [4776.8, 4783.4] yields 18.6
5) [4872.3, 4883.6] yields 17.5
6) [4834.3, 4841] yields 19.3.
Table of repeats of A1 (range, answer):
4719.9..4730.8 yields 19.1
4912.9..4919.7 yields 17.5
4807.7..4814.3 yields 17.8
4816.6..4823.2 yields 19.9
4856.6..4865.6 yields 19.3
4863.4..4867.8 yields 18.2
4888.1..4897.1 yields 17.8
